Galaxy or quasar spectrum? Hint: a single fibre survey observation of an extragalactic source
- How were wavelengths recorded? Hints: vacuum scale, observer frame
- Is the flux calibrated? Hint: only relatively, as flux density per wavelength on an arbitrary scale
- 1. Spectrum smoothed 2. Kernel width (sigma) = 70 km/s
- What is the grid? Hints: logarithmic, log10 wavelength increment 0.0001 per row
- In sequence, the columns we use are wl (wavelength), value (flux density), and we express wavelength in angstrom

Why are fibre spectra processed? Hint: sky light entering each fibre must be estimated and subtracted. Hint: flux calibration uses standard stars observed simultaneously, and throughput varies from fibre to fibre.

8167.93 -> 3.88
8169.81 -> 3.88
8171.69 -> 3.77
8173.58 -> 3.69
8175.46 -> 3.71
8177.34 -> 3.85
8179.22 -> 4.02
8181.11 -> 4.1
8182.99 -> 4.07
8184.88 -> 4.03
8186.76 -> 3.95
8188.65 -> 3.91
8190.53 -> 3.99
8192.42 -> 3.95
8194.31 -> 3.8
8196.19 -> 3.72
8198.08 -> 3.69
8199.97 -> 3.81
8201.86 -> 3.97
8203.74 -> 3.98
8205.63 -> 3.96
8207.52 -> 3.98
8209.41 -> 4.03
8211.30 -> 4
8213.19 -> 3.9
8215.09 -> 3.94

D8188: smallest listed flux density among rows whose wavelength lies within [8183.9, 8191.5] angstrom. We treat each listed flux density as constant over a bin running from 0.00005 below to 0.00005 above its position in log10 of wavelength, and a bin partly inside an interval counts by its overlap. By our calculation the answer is 3.91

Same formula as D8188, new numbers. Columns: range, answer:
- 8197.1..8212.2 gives 3.69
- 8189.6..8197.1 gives 3.72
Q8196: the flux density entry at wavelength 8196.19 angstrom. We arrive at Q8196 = 3.72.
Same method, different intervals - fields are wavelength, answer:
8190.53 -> 3.99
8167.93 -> 3.88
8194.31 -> 3.8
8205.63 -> 3.96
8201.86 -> 3.97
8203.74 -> 3.98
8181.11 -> 4.1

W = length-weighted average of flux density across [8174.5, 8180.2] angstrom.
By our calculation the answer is 3.86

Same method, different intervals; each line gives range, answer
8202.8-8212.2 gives 3.99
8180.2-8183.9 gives 4.09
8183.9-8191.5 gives 3.97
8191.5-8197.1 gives 3.83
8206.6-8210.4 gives 4.01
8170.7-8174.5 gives 3.73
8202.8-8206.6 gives 3.97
